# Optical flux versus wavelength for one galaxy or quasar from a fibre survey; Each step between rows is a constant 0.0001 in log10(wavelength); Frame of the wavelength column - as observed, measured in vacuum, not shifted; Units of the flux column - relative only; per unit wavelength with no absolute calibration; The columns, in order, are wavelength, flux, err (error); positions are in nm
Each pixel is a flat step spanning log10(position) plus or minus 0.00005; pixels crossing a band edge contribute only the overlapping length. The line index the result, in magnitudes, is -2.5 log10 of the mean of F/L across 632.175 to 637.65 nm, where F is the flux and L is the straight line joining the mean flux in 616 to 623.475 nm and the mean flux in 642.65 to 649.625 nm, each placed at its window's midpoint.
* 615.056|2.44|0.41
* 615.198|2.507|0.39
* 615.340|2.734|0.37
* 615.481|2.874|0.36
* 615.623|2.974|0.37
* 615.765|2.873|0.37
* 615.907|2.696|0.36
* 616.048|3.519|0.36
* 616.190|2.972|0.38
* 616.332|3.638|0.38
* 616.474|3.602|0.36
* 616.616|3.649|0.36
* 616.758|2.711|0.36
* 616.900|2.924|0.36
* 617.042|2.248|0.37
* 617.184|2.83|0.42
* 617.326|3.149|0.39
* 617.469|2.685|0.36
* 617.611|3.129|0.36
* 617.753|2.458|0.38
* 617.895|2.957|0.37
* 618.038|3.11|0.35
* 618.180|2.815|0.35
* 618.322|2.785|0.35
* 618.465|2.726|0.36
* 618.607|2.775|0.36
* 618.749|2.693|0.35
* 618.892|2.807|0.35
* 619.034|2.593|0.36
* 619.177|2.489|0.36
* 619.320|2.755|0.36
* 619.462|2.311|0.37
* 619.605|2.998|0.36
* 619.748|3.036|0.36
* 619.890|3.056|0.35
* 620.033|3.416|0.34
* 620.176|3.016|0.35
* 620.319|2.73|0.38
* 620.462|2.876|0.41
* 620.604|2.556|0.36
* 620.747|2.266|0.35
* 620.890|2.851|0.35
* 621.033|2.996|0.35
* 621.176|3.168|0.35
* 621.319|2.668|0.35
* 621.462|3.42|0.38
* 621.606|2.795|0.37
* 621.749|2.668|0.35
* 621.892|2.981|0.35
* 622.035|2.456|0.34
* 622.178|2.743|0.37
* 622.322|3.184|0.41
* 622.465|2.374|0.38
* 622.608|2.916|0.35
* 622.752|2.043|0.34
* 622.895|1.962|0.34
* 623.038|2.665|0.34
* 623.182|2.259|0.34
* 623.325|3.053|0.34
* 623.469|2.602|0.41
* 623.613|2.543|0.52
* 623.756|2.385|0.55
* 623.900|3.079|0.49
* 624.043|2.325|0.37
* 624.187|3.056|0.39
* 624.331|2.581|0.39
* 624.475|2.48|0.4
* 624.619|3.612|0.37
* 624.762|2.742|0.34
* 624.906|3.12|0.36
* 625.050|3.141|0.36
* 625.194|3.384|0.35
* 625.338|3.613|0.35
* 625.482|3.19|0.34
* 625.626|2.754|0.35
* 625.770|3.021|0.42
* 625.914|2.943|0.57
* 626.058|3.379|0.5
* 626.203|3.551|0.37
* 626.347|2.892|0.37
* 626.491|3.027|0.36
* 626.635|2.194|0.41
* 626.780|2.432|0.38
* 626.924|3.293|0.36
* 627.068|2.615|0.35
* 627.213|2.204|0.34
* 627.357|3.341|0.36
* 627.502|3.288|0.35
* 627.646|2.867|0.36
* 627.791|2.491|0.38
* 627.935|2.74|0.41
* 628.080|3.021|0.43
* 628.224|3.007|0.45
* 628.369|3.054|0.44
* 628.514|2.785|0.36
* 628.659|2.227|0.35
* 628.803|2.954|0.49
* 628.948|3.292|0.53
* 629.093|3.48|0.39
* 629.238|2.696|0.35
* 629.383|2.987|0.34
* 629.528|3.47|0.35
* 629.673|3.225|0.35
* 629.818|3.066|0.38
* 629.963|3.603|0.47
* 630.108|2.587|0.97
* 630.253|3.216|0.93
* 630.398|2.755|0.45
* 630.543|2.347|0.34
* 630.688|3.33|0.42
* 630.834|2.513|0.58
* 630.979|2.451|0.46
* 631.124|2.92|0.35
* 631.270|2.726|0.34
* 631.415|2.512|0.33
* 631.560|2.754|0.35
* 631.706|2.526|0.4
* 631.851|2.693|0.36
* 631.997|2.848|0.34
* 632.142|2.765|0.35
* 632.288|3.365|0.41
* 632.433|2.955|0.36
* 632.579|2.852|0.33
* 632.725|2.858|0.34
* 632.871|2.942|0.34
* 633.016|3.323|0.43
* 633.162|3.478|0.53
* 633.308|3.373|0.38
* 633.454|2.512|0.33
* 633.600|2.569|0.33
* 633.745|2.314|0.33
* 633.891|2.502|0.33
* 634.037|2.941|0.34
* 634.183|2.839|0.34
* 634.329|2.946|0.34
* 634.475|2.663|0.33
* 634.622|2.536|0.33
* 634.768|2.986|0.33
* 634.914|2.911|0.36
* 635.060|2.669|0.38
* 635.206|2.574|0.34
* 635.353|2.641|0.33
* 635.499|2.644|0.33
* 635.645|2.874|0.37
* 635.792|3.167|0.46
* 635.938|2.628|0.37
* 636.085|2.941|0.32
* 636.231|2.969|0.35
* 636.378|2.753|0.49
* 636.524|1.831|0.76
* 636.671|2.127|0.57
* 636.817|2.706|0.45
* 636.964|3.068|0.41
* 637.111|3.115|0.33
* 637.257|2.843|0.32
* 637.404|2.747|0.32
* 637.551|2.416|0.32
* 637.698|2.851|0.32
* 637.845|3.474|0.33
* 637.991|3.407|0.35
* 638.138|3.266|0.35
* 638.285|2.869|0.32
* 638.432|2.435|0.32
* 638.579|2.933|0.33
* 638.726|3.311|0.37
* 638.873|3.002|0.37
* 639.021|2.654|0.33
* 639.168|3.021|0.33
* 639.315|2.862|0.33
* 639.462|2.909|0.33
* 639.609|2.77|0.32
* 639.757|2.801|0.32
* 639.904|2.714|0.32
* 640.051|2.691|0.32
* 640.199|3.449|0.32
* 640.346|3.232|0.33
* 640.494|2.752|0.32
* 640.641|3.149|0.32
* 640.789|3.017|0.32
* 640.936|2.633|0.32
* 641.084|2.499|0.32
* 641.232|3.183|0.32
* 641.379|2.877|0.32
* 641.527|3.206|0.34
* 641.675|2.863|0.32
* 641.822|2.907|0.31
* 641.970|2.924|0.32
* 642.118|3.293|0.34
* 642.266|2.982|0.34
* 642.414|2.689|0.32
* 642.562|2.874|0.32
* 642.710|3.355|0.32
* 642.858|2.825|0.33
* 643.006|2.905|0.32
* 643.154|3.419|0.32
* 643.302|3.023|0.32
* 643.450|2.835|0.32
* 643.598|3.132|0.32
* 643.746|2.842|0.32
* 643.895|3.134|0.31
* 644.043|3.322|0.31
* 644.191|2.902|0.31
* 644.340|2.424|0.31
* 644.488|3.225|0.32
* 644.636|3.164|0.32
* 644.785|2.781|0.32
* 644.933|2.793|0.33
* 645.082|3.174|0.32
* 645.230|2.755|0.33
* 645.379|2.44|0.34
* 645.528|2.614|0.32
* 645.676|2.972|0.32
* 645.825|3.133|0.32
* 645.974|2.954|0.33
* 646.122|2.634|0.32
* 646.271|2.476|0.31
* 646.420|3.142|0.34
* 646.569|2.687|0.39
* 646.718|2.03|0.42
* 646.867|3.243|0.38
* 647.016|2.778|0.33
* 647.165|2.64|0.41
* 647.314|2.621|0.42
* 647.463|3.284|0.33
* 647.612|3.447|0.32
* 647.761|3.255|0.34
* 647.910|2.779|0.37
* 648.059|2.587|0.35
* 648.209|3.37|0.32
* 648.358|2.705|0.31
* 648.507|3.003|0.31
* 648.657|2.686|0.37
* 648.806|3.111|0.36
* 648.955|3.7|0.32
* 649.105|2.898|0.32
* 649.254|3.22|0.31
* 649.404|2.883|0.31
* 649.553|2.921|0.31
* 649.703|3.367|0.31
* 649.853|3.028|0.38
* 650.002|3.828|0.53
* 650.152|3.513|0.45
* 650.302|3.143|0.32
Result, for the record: 0.036 mag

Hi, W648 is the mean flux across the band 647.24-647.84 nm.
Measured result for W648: 3.15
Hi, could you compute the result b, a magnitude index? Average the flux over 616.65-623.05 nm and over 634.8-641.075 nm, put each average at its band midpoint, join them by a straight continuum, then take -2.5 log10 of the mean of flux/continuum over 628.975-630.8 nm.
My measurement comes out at -0.088 mag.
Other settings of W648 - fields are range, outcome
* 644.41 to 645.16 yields 3.03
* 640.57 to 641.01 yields 2.93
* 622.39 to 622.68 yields 2.65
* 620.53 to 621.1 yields 2.67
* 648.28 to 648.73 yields 2.8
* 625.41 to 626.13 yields 3.06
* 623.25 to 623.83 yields 2.64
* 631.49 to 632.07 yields 2.7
